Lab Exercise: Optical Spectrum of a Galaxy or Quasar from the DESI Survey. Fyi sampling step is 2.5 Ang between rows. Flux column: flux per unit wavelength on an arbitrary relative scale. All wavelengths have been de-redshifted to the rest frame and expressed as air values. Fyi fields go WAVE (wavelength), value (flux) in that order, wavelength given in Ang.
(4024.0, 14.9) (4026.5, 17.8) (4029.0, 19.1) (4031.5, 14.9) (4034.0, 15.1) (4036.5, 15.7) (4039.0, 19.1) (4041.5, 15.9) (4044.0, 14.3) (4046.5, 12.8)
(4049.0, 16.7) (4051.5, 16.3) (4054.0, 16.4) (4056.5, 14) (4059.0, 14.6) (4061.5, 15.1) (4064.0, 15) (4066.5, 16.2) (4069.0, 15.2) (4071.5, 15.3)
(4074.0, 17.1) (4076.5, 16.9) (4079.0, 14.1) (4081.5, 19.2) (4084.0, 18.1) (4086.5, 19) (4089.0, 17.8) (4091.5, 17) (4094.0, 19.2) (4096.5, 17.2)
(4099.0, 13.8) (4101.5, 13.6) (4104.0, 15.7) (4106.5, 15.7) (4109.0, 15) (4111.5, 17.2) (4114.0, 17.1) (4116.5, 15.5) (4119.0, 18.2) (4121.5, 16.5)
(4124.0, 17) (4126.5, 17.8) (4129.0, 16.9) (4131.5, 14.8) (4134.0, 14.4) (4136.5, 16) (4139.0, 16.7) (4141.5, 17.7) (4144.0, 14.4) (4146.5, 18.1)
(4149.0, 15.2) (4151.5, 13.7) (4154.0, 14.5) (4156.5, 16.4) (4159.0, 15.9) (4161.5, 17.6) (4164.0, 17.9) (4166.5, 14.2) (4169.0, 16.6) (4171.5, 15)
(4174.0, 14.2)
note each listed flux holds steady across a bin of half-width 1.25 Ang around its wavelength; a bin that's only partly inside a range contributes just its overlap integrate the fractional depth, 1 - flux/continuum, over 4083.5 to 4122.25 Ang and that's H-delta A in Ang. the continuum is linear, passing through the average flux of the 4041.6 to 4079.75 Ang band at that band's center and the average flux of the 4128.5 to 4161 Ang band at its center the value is -2.7 Ang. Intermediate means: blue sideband 15.4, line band 16.6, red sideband 15.8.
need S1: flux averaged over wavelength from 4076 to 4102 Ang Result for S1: 17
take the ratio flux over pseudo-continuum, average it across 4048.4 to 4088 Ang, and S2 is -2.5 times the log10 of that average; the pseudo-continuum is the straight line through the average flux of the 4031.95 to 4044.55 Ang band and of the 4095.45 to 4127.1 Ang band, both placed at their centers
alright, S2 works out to -0.01 mag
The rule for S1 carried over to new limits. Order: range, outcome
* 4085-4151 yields 16.4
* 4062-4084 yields 16.2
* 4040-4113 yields 16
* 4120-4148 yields 16.4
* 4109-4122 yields 16.7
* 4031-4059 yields 15.5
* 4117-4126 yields 17.1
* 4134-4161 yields 15.8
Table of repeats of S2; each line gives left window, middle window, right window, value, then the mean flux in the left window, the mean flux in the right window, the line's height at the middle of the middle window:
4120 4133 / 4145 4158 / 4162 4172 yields 0.05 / 16.6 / 16.1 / 16.3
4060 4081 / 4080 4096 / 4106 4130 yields -0.14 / 15.7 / 16.7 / 16.1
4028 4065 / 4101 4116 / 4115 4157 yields 0.01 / 15.6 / 16.1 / 16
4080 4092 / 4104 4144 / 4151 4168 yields 0.04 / 18.2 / 15.8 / 17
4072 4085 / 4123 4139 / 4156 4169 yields 0.03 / 17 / 16.4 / 16.6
